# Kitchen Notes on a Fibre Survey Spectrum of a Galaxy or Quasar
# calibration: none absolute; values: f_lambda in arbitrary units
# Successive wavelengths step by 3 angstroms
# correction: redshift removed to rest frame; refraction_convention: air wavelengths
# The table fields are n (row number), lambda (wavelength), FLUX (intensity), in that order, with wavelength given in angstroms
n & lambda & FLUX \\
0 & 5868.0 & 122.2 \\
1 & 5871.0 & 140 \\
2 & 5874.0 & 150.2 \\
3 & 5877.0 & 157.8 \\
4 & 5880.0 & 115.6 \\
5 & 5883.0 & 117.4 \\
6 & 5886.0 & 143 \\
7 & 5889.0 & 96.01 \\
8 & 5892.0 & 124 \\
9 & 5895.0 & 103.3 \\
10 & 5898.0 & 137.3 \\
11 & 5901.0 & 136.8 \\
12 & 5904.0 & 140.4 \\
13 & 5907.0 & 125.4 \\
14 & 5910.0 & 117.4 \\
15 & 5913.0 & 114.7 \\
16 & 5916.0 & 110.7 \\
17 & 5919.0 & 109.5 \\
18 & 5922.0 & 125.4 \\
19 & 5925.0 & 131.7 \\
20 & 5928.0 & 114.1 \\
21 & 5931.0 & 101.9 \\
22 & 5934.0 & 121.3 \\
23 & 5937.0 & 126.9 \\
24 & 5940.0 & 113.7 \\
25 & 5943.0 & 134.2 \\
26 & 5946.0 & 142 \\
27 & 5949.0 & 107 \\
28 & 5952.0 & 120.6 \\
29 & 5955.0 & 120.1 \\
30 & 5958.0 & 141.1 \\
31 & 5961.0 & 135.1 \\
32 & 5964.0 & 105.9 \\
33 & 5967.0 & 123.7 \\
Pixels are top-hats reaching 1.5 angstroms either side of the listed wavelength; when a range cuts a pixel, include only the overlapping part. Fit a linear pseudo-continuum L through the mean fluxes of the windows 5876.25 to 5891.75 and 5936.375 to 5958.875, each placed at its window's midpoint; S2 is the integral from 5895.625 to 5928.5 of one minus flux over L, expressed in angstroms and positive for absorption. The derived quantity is 0.3 angstroms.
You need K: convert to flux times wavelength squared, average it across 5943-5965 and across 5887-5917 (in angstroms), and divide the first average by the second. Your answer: 1.1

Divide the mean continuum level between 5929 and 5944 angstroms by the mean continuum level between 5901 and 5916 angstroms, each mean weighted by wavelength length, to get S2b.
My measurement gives 0.96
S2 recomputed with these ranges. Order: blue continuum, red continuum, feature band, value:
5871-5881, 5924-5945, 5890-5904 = 0.89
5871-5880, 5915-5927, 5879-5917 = 2.96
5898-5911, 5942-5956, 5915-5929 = 1.08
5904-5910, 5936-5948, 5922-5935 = 1.00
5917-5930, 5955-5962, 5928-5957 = 1.50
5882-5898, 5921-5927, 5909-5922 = 1.14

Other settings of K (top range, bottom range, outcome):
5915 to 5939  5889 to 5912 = 0.96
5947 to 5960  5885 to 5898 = 1.07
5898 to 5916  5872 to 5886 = 0.94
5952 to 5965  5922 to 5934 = 1.08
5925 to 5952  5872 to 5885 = 0.91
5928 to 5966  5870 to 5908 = 0.96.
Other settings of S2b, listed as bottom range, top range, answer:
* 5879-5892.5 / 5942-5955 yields 1.05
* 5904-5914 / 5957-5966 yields 1.03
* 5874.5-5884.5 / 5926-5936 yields 0.86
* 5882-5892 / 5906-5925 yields 0.99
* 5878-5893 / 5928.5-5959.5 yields 1.02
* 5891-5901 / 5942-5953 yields 1.02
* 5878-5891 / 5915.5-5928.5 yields 1.00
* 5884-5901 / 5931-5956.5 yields 1.00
